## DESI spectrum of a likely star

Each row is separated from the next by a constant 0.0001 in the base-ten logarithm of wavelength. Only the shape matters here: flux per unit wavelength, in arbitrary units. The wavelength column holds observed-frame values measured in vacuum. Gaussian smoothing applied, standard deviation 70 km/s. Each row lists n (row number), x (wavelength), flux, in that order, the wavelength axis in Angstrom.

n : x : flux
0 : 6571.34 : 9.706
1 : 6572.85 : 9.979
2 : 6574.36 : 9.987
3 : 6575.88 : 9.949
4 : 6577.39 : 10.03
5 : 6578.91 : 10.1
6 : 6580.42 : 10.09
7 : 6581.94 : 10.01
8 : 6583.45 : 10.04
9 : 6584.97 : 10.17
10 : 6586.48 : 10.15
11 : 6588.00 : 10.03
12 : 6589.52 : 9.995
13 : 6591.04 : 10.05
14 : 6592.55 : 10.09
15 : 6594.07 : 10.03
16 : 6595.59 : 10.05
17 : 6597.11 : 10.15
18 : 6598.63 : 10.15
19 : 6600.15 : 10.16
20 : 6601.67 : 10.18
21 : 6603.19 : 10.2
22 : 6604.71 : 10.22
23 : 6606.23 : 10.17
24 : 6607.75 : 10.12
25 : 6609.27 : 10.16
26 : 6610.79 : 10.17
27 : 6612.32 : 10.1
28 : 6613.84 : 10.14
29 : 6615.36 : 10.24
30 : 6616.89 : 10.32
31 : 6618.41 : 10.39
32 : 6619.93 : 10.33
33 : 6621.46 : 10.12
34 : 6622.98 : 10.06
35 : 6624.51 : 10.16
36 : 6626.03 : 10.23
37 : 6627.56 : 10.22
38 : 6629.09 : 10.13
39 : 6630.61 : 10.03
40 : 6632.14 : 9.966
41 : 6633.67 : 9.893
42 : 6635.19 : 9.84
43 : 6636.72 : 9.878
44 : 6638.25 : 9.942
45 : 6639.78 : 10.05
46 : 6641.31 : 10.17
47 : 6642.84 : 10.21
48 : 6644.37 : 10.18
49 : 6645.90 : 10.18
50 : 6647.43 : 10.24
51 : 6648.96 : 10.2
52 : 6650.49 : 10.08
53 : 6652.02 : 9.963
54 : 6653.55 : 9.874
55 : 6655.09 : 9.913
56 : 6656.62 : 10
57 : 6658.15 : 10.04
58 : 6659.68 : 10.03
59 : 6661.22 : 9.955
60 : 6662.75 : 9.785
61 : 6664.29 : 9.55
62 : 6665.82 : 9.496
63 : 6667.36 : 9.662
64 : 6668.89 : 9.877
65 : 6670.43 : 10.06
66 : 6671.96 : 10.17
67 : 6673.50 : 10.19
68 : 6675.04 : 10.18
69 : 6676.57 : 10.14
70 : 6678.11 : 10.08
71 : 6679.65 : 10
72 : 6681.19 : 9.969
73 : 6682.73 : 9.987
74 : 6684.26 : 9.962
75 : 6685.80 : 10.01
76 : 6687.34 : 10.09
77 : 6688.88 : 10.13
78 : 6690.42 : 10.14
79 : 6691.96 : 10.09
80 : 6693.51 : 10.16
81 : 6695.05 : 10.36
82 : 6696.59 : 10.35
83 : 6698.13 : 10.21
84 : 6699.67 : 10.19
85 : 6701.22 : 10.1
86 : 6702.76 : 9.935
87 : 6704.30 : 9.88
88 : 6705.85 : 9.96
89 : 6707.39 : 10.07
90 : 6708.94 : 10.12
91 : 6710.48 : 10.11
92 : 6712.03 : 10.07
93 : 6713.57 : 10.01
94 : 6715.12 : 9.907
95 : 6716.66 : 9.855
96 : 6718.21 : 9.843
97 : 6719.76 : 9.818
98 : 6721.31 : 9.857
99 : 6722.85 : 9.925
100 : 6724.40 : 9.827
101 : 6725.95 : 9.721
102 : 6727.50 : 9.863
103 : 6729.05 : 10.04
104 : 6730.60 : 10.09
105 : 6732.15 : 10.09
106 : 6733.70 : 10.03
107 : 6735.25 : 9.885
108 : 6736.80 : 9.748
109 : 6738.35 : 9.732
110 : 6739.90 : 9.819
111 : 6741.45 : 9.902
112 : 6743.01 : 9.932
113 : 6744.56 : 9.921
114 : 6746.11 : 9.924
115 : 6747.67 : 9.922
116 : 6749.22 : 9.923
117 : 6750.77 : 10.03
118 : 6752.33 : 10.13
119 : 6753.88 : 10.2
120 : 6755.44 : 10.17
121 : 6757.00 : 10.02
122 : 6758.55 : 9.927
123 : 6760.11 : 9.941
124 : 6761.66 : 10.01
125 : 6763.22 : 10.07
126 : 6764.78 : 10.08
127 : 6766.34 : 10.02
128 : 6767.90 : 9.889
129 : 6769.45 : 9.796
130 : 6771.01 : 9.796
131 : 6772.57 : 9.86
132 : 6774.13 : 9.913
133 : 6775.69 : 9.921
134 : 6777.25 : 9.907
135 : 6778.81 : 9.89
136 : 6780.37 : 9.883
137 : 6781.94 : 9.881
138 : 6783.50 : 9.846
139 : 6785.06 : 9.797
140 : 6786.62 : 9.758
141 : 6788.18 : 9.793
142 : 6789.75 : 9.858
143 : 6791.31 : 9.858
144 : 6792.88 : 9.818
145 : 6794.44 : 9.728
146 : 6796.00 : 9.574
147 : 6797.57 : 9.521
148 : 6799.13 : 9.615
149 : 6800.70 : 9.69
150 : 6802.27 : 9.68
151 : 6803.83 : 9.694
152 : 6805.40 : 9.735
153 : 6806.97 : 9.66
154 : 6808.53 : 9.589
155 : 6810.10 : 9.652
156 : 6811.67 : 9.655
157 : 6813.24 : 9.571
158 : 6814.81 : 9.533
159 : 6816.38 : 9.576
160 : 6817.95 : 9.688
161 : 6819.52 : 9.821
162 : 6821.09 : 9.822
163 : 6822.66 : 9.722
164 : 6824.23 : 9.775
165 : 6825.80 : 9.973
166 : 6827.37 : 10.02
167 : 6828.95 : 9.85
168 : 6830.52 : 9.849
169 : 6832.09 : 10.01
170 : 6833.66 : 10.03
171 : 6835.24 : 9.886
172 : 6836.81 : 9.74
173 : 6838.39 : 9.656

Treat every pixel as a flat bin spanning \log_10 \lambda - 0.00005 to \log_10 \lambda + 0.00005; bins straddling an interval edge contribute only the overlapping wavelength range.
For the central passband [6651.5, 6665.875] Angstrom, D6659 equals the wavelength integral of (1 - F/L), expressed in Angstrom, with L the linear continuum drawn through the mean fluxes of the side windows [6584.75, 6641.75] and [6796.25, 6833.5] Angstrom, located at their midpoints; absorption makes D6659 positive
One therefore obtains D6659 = 0.2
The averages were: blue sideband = 10.1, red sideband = 9.73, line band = 9.88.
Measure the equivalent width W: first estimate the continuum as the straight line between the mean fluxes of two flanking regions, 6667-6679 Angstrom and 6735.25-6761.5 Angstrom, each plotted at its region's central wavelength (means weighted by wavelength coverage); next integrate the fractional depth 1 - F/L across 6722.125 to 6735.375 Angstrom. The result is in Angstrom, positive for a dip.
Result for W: 0.1 Angstrom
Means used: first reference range 10.1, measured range 9.94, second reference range 9.95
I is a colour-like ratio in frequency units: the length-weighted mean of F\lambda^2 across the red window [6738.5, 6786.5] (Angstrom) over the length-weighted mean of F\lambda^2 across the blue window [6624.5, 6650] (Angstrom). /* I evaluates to 1.0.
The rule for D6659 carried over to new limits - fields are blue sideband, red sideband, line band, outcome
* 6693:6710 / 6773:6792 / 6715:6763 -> 0.30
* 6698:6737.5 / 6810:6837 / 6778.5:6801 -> 0.18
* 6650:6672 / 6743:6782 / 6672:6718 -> -0.76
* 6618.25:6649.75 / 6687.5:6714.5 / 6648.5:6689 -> 0.54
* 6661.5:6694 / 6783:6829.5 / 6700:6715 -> -0.16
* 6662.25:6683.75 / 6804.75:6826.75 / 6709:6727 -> -0.08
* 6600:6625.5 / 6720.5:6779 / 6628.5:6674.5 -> 0.62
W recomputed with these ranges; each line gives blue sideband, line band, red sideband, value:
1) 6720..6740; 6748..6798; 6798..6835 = -0.41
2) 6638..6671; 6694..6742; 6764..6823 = -0.49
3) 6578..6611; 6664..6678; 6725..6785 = 0.12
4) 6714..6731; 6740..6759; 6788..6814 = -0.35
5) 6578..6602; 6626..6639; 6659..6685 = 0.02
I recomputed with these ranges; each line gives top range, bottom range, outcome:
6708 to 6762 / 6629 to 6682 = 1.02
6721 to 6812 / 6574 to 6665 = 1.02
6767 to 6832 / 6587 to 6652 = 1.02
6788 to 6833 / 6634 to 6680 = 1.02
